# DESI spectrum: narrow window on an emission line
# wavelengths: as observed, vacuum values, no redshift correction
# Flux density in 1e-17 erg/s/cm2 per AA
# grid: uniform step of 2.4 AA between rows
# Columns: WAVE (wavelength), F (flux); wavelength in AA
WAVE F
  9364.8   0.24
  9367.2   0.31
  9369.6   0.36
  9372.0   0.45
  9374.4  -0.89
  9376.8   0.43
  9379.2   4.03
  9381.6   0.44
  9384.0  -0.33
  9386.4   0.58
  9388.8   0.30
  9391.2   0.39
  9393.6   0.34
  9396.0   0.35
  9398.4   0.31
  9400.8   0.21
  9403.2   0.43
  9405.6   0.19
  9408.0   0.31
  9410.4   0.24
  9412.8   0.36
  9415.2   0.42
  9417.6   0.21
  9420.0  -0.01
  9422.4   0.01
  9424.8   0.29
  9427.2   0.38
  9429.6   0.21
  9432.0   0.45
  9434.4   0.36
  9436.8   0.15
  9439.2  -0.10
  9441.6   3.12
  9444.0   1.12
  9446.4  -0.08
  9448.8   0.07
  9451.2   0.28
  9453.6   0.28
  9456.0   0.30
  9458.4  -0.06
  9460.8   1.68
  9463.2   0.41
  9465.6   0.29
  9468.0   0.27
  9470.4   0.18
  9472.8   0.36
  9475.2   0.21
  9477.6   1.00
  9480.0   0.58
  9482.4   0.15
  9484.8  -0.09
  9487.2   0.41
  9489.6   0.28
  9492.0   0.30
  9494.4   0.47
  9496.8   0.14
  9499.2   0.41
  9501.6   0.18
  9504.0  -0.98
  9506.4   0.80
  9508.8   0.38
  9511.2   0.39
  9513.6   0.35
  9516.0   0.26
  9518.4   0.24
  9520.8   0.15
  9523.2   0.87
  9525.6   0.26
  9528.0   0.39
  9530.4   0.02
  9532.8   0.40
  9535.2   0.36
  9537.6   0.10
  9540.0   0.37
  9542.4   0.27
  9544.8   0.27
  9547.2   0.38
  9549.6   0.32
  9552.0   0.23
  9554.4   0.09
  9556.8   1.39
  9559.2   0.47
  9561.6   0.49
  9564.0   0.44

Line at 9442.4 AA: H-beta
